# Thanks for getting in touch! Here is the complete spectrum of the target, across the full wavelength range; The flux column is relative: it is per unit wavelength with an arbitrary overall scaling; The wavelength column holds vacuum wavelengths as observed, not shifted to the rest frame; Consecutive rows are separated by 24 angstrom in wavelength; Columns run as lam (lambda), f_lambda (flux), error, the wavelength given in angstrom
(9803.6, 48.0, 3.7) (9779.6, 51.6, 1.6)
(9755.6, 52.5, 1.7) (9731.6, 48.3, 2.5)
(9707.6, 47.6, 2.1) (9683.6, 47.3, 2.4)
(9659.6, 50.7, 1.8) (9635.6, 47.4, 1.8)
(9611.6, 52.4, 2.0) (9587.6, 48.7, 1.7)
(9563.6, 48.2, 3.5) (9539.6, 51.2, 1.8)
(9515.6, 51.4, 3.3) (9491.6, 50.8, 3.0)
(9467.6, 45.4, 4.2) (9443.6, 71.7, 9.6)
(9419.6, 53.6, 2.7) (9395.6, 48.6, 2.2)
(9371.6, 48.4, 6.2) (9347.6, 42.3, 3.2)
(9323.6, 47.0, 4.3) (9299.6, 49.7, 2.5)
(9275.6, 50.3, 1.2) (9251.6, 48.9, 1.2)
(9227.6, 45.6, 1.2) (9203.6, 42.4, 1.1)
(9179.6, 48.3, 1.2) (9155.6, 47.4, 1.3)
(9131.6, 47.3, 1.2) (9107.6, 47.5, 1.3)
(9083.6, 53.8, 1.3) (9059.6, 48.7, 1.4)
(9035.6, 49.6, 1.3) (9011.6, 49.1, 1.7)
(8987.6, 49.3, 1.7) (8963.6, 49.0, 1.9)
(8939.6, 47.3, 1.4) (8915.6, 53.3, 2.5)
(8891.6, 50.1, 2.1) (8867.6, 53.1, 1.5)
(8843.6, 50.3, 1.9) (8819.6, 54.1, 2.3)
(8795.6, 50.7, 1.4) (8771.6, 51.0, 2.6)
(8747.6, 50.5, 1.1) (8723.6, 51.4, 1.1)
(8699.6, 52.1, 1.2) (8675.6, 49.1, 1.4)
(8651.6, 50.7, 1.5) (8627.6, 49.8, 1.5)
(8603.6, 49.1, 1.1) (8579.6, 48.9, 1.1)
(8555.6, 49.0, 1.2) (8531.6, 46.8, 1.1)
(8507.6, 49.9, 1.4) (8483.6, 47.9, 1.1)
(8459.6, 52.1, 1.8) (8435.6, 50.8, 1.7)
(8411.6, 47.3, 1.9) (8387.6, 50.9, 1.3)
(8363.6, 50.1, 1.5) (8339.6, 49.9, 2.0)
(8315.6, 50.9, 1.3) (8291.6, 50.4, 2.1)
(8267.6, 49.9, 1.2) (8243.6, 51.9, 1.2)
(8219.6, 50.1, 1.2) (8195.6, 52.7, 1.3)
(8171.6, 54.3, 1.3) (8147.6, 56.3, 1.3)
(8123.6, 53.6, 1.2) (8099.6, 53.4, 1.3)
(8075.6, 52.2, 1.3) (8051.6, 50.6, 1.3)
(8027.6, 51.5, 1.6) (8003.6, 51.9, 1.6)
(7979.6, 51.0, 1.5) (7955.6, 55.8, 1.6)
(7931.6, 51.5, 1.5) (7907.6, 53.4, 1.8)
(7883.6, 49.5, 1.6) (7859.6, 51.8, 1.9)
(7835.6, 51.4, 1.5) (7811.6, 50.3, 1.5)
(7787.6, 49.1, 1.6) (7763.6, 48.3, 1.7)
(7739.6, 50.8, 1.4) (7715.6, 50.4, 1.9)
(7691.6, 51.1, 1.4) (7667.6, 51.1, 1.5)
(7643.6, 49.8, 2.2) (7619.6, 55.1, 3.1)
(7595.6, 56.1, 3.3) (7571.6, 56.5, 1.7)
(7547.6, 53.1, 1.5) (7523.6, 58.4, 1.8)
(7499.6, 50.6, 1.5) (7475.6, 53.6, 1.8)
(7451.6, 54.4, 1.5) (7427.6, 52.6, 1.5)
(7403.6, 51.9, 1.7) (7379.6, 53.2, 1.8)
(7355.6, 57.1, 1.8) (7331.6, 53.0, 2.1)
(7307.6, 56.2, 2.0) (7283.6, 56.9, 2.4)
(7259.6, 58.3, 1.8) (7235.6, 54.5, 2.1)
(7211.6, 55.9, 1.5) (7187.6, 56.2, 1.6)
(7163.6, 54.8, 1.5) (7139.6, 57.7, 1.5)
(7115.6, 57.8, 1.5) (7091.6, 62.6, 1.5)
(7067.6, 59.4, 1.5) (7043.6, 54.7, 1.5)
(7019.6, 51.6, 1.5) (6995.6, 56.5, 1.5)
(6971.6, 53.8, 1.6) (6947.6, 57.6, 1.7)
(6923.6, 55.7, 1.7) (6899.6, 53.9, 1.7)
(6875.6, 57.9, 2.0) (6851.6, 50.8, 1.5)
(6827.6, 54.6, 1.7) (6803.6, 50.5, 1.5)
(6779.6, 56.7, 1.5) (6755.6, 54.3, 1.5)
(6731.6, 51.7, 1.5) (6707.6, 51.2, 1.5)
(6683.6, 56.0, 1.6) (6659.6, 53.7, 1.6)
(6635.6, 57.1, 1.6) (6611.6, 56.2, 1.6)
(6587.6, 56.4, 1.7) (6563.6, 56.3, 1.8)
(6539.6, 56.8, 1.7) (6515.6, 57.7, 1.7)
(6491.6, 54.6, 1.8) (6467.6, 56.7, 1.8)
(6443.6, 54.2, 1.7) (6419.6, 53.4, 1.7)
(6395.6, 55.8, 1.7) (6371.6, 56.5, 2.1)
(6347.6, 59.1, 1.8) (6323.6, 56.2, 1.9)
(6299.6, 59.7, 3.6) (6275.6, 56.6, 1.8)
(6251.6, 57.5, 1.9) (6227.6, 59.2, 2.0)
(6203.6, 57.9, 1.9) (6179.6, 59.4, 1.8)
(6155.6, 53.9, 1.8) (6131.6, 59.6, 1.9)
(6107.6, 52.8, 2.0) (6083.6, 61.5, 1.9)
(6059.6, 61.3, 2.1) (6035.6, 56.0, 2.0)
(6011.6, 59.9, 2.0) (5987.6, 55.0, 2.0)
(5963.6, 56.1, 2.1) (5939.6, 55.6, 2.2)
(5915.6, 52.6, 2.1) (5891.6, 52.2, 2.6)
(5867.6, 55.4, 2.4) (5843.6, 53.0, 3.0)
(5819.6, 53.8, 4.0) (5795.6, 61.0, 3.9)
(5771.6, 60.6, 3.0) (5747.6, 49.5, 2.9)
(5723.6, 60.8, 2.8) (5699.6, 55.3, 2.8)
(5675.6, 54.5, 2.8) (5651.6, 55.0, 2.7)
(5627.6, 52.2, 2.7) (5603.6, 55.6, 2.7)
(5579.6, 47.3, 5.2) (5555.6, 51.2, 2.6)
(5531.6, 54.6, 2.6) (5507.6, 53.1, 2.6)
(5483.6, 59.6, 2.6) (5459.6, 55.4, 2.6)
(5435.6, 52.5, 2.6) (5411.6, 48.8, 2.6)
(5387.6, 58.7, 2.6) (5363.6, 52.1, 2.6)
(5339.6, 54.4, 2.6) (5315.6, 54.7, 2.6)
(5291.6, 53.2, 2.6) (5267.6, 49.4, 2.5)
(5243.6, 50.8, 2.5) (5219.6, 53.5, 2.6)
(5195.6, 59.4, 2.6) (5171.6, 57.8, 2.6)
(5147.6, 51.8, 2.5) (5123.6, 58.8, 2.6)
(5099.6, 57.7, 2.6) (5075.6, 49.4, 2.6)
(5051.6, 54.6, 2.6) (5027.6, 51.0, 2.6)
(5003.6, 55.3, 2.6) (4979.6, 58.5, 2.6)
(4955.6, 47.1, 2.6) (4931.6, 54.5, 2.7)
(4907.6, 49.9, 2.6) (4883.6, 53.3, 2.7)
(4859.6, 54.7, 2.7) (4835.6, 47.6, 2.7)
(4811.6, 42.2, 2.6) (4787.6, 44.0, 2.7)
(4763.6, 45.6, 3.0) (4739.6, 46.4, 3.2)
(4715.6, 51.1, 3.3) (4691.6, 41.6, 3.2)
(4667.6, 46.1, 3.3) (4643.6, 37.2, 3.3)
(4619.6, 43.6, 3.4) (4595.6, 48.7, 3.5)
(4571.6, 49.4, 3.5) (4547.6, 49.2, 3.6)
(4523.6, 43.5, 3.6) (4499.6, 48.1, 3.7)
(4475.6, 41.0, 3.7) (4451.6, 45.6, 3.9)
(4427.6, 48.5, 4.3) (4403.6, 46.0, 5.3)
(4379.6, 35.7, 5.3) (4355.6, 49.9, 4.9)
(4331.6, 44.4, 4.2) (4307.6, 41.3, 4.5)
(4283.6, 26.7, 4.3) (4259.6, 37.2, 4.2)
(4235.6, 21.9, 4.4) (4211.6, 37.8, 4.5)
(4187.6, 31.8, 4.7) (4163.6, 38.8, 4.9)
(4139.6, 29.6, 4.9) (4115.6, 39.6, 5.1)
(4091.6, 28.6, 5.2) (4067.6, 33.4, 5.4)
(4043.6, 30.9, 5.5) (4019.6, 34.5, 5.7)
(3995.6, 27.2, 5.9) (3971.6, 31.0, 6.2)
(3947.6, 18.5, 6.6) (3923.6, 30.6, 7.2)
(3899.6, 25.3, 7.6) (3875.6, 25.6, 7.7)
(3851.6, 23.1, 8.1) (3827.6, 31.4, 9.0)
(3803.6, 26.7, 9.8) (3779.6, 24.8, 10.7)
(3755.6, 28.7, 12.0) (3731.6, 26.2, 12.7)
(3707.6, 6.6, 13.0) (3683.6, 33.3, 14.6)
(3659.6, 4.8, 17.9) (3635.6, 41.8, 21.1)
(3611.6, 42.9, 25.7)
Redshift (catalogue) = 0.078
